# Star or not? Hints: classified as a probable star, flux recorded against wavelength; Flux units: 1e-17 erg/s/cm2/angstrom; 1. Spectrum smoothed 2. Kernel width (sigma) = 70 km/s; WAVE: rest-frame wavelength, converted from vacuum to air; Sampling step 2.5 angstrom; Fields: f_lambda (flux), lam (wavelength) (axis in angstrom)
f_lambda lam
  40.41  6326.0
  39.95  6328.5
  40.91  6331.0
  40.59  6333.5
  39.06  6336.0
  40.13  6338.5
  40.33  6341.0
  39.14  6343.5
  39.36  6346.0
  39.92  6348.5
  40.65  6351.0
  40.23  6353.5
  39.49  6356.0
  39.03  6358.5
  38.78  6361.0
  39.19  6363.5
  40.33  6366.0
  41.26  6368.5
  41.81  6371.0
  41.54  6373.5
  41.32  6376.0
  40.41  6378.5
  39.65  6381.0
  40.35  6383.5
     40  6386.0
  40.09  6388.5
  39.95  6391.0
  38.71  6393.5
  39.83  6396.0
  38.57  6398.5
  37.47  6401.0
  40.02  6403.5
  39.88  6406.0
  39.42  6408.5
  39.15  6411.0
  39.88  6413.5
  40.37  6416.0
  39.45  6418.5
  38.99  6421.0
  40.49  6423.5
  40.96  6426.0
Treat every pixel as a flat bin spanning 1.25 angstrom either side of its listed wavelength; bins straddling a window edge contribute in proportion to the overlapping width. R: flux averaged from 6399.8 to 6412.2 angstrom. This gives 39.2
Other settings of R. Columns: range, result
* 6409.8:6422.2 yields 39.6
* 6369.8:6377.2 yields 41.6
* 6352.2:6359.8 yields 39.6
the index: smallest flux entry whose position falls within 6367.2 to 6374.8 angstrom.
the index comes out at 41.26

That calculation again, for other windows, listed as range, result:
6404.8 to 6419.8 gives 39.15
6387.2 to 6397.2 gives 38.71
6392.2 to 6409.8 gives 37.47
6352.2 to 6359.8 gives 39.03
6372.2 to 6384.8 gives 39.65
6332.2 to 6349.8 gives 39.06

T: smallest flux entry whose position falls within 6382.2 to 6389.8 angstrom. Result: 40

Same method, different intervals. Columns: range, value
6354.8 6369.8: 38.78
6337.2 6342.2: 40.13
